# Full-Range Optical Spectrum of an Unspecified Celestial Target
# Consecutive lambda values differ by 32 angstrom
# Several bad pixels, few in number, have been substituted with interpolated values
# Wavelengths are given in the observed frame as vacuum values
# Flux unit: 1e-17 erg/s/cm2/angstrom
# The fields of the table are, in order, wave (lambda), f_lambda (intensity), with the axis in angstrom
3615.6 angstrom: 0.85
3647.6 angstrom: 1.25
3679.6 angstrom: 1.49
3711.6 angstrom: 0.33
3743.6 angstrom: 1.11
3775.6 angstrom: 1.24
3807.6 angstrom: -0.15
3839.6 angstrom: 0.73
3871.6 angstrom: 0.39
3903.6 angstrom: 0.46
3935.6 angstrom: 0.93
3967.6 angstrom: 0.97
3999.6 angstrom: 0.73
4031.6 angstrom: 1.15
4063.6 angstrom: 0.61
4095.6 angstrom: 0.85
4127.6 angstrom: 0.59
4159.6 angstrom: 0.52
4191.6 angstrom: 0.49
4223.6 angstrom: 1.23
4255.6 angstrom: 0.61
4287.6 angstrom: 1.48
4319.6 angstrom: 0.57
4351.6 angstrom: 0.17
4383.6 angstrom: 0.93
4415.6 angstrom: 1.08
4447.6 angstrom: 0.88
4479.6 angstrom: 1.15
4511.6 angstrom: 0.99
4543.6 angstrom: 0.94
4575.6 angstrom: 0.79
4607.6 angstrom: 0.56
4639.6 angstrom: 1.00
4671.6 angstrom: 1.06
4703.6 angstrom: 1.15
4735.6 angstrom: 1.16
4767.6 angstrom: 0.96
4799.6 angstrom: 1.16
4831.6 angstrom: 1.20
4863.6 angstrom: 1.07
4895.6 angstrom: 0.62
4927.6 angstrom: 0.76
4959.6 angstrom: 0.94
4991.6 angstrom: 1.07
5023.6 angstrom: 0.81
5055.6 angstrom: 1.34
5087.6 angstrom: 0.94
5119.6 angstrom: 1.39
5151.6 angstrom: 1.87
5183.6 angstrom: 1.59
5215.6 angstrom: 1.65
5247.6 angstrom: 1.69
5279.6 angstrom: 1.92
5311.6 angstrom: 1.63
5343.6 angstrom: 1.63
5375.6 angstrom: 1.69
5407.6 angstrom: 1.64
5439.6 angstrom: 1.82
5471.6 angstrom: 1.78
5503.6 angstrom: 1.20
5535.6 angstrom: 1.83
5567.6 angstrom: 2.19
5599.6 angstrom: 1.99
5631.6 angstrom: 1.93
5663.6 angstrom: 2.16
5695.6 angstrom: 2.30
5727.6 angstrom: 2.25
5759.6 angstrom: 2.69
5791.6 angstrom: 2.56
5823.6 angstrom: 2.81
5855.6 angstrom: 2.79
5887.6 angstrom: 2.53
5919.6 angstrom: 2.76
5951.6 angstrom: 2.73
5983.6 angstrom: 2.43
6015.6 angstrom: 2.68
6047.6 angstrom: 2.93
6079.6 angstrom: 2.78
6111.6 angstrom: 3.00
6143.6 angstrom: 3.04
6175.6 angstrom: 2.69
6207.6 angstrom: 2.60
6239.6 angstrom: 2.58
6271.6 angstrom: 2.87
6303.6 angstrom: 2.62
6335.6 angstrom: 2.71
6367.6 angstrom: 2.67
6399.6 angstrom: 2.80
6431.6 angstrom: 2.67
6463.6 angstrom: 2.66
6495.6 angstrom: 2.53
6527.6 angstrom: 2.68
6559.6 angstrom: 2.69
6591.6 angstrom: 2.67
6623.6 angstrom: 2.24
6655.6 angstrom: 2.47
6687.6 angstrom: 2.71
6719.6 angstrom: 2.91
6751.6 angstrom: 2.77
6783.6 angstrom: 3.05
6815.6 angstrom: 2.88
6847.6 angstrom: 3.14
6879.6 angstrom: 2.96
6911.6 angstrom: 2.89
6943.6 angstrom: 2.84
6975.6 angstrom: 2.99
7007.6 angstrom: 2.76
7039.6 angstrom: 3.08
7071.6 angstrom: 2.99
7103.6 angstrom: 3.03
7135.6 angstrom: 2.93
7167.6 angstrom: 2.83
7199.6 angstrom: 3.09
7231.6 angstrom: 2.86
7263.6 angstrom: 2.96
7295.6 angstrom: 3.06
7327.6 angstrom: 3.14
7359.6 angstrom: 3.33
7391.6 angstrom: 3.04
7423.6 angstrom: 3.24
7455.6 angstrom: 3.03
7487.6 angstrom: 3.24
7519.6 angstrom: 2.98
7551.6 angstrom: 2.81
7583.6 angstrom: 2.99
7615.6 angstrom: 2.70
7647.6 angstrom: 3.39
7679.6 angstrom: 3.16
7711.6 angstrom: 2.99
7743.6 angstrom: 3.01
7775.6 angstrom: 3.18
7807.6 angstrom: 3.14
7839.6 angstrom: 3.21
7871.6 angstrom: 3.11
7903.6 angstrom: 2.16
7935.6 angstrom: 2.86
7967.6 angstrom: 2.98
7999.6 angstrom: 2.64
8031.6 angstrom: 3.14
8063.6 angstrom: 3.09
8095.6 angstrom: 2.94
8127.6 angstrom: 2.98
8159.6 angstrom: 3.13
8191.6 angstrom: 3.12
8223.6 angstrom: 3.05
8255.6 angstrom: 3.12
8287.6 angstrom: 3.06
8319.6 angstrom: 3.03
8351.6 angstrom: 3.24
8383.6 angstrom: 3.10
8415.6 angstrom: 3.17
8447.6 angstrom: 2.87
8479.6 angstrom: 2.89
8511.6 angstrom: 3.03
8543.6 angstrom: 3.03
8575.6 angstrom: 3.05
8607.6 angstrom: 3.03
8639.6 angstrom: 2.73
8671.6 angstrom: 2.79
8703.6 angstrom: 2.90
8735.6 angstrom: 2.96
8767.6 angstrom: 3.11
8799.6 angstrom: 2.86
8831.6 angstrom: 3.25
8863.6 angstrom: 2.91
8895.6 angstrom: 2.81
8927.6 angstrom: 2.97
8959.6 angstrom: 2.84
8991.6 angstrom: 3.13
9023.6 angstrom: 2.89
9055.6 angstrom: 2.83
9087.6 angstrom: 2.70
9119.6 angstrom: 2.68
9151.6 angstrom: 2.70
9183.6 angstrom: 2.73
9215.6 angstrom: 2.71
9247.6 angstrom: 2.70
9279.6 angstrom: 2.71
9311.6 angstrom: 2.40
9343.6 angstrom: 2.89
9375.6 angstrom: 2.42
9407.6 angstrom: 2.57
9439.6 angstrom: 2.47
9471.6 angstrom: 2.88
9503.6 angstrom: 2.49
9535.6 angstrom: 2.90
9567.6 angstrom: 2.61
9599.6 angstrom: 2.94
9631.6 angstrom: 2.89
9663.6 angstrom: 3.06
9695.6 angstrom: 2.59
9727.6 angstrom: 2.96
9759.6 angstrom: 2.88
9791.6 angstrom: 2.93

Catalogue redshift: 0.28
